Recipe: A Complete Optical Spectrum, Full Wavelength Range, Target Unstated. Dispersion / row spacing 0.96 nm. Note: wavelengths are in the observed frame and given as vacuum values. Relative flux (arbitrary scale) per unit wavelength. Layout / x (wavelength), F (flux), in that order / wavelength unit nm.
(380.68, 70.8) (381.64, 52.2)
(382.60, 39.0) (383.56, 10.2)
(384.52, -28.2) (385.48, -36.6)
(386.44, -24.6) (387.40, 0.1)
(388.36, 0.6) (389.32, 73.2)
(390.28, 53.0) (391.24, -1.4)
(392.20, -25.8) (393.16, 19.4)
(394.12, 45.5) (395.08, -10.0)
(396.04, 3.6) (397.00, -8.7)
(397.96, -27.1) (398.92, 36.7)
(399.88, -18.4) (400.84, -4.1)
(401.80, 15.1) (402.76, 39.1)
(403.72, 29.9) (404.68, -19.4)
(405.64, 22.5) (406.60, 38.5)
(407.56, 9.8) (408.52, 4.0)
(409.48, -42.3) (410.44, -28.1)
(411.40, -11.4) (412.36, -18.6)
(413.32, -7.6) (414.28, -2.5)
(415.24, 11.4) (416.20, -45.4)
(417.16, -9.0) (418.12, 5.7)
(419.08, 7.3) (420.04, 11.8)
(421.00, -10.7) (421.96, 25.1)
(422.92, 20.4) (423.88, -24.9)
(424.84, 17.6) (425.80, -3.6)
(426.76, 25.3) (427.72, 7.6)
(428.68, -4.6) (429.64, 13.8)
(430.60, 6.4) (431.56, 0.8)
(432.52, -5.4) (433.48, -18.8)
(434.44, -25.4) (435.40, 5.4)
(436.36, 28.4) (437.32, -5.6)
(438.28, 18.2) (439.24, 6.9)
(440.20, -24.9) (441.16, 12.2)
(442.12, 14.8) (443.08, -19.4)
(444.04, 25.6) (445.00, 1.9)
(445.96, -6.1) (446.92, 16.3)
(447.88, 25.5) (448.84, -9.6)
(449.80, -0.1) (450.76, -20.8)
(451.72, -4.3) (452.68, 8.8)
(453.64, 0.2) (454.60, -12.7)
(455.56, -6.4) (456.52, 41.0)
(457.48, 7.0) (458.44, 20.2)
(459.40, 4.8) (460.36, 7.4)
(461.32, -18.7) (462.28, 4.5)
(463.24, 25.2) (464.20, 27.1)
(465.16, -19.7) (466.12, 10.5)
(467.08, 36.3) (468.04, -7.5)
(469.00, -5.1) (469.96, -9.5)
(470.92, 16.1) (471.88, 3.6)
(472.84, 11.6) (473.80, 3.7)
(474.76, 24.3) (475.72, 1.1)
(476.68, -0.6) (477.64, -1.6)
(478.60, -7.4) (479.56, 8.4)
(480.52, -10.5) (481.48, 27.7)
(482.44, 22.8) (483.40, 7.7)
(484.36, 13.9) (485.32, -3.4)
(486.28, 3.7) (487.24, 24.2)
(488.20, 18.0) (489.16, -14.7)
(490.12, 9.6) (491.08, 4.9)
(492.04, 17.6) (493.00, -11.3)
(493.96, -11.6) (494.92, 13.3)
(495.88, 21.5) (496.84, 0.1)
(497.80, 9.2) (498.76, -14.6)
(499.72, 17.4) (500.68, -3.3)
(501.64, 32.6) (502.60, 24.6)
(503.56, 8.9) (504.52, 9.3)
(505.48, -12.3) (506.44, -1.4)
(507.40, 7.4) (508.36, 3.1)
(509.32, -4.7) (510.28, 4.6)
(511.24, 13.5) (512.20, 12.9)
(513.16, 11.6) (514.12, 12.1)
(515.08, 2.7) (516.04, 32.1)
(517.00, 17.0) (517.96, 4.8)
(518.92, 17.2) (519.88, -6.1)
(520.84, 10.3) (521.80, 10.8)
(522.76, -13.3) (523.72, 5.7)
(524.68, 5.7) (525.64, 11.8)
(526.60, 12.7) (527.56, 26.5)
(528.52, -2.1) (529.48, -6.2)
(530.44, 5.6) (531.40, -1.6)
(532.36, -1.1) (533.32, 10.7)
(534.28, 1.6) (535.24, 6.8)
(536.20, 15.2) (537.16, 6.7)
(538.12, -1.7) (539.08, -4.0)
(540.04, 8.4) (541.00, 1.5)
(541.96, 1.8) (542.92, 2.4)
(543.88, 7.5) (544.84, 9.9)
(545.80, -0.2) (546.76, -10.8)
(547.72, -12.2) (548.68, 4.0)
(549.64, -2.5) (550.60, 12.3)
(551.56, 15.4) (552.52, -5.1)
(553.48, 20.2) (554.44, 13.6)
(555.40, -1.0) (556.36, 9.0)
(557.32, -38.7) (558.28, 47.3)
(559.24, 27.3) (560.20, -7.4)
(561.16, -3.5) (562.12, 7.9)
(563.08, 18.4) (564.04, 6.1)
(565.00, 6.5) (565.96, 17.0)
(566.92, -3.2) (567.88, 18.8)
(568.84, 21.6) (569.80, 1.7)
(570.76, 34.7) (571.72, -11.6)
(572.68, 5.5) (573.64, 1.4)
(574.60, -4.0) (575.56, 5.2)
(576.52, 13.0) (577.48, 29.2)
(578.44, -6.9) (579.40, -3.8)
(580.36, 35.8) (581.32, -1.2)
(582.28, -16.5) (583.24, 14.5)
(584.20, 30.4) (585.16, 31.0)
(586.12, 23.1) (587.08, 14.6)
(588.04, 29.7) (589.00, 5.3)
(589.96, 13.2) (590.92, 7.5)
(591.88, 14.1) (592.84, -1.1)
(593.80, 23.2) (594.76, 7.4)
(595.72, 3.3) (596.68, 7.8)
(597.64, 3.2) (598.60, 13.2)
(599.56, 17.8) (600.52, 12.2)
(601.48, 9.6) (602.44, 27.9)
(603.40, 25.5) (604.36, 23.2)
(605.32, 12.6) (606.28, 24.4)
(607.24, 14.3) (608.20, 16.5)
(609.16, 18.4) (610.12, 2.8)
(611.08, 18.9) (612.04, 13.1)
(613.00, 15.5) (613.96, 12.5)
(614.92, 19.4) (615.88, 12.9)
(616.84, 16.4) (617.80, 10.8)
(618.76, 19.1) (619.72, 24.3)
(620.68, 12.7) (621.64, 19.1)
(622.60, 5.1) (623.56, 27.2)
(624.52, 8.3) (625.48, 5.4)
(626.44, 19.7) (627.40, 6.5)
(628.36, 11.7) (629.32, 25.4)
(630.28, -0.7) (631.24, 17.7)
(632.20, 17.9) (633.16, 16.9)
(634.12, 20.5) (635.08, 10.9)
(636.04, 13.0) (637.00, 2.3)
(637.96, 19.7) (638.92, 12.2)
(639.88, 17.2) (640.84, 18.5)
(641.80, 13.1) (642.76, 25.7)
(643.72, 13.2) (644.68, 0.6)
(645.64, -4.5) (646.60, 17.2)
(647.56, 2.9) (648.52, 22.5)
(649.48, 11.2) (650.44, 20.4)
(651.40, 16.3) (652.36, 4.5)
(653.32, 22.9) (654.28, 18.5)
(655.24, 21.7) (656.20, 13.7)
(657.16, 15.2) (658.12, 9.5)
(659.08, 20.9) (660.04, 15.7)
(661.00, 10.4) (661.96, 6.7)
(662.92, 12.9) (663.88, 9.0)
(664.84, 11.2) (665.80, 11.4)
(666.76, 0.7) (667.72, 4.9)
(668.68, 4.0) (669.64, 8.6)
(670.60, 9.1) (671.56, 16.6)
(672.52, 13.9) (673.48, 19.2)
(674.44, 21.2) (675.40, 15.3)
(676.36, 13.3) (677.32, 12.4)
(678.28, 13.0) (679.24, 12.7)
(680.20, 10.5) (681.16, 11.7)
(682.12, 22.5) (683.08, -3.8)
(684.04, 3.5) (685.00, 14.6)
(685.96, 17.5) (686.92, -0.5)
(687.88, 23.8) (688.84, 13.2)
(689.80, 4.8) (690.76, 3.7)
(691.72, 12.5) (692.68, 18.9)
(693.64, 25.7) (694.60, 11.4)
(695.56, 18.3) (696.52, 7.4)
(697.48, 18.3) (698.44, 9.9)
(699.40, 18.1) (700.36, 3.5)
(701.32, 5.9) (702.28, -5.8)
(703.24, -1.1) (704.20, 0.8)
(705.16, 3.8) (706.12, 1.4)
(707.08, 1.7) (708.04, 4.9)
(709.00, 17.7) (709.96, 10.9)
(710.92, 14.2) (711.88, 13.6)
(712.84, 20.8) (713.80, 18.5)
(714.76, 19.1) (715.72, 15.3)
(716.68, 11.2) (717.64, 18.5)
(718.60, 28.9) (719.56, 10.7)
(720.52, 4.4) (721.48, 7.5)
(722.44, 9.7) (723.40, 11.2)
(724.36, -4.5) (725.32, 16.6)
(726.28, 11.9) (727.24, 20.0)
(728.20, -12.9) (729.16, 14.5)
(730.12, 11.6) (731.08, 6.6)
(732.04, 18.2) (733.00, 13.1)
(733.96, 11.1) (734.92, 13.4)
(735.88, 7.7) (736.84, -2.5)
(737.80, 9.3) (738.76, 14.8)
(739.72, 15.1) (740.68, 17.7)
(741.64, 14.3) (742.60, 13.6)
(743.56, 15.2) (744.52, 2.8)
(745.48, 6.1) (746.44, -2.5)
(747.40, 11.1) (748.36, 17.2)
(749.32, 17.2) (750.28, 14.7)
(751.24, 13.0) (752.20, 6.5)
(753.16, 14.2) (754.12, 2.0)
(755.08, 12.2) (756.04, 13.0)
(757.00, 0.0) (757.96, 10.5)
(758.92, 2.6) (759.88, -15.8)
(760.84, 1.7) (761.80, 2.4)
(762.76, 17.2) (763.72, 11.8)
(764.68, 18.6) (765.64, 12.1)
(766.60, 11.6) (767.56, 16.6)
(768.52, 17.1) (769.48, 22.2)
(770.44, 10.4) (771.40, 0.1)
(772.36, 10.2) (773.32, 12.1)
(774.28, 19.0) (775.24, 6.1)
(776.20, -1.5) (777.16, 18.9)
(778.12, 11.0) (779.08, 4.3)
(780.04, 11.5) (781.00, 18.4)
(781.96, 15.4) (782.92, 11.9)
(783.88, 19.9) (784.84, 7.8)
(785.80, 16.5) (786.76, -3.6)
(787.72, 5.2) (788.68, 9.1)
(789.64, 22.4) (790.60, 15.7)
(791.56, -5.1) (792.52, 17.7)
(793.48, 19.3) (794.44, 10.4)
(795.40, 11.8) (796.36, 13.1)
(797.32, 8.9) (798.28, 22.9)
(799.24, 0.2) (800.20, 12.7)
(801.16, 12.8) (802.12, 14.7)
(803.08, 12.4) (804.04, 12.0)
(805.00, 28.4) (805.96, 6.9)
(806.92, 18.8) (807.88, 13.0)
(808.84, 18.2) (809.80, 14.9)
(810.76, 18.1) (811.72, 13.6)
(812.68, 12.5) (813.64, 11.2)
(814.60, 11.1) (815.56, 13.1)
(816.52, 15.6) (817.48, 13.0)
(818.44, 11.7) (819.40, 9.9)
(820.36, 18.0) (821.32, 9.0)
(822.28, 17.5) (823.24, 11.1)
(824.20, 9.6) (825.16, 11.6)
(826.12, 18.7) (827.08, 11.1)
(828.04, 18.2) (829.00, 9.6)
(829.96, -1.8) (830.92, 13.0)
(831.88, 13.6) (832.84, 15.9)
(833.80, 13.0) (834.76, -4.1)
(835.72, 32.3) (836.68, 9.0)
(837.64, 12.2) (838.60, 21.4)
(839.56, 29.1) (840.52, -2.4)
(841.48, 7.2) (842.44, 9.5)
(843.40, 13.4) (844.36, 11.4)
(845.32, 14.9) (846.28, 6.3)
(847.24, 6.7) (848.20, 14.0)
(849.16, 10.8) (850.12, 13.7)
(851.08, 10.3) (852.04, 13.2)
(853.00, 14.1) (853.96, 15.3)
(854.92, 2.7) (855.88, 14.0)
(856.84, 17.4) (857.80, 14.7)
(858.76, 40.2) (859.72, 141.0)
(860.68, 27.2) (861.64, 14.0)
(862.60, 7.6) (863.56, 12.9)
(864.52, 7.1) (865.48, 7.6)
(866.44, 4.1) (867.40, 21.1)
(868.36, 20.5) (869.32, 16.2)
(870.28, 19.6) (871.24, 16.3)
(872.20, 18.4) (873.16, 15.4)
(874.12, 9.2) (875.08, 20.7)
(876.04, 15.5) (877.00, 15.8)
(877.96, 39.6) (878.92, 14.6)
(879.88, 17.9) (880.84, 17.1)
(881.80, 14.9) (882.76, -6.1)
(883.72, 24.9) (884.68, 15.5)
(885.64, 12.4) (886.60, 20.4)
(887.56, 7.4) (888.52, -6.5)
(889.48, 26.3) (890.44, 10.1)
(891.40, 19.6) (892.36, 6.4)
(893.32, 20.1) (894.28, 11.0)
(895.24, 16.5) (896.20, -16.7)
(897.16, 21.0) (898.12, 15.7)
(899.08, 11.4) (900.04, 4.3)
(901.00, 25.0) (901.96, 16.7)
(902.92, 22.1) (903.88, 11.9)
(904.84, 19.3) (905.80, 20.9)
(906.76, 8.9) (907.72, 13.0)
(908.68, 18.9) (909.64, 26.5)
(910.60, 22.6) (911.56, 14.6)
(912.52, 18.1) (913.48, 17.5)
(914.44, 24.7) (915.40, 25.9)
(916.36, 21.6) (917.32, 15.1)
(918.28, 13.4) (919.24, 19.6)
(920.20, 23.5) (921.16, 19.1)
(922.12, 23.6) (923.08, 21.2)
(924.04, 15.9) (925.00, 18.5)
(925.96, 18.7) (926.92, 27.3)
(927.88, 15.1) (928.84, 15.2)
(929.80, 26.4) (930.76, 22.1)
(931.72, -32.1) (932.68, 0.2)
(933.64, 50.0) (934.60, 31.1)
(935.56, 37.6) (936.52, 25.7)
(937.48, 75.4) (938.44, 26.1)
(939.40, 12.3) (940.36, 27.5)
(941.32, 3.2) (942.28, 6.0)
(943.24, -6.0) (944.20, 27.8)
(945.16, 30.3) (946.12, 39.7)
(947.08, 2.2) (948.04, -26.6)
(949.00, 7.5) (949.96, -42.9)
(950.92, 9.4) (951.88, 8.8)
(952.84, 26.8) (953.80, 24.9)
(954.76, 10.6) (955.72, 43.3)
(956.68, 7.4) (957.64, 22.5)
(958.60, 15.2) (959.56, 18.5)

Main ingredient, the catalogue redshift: 1.31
